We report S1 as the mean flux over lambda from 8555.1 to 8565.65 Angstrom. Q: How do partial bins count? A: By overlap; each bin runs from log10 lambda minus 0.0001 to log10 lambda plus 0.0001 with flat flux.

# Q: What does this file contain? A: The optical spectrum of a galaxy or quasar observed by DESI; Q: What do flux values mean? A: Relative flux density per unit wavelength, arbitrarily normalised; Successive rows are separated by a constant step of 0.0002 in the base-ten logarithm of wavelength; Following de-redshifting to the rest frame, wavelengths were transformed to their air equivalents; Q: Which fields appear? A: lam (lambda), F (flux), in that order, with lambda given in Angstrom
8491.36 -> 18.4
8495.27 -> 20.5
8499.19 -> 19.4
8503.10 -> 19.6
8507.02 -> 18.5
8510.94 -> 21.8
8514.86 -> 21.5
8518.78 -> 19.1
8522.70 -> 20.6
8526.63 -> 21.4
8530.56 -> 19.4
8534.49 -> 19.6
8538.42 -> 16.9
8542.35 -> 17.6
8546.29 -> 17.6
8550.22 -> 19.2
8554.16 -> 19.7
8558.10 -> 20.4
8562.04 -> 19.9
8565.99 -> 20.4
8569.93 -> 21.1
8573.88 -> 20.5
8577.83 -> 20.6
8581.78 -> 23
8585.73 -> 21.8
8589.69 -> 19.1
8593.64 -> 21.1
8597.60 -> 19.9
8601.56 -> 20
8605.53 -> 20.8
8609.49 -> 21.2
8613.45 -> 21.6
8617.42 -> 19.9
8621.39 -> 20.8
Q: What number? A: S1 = 20.1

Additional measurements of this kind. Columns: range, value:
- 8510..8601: 20.1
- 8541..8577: 19.7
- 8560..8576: 20.5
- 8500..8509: 19.1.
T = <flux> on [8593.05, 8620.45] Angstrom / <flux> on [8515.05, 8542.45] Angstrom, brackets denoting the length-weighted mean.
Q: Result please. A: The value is 1.06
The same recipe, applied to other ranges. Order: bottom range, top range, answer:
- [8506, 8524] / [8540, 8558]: 0.92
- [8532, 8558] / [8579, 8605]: 1.12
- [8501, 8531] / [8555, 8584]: 1.03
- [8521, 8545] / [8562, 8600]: 1.08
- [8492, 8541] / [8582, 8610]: 1.04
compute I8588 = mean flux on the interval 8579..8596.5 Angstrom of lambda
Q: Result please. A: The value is 21.2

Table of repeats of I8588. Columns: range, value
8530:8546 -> 18.2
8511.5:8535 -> 20.4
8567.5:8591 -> 21.1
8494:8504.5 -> 19.8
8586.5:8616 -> 20.6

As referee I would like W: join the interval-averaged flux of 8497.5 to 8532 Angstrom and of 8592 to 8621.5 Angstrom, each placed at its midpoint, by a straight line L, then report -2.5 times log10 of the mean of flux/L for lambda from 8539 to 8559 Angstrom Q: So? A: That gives 0.09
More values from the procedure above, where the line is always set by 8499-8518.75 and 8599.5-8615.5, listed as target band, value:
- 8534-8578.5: 0.06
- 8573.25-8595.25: -0.02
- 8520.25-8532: -0.01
